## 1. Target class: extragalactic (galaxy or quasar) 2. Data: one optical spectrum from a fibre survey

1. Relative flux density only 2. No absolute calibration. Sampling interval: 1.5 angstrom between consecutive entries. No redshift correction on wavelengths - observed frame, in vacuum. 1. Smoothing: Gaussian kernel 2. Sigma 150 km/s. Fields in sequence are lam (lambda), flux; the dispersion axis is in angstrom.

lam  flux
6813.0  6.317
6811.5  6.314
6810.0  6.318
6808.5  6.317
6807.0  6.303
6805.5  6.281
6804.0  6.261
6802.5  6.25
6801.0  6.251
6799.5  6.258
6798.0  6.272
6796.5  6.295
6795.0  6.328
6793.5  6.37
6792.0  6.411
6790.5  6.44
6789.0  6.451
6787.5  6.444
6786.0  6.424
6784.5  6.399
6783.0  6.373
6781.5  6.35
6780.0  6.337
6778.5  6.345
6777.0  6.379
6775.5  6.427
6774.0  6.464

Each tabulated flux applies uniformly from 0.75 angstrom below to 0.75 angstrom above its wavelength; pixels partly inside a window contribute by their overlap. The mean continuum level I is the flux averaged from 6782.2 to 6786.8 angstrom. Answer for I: 6.4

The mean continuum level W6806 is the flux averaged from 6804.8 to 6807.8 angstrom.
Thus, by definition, 6.29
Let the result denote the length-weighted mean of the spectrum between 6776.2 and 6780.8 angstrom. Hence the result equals 6.35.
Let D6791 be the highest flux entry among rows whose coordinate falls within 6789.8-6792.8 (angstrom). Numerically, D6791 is 6.44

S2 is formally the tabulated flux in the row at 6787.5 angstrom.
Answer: 6.444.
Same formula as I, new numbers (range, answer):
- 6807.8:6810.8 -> 6.32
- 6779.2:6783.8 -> 6.35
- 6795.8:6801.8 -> 6.27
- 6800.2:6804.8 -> 6.25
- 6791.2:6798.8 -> 6.34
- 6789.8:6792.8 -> 6.42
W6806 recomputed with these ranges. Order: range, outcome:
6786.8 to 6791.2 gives 6.45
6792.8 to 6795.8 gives 6.35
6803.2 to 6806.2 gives 6.27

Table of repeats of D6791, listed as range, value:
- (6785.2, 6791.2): 6.451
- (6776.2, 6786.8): 6.424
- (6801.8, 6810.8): 6.318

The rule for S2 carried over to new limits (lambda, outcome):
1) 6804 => 6.261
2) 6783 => 6.373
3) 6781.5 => 6.35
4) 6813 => 6.317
